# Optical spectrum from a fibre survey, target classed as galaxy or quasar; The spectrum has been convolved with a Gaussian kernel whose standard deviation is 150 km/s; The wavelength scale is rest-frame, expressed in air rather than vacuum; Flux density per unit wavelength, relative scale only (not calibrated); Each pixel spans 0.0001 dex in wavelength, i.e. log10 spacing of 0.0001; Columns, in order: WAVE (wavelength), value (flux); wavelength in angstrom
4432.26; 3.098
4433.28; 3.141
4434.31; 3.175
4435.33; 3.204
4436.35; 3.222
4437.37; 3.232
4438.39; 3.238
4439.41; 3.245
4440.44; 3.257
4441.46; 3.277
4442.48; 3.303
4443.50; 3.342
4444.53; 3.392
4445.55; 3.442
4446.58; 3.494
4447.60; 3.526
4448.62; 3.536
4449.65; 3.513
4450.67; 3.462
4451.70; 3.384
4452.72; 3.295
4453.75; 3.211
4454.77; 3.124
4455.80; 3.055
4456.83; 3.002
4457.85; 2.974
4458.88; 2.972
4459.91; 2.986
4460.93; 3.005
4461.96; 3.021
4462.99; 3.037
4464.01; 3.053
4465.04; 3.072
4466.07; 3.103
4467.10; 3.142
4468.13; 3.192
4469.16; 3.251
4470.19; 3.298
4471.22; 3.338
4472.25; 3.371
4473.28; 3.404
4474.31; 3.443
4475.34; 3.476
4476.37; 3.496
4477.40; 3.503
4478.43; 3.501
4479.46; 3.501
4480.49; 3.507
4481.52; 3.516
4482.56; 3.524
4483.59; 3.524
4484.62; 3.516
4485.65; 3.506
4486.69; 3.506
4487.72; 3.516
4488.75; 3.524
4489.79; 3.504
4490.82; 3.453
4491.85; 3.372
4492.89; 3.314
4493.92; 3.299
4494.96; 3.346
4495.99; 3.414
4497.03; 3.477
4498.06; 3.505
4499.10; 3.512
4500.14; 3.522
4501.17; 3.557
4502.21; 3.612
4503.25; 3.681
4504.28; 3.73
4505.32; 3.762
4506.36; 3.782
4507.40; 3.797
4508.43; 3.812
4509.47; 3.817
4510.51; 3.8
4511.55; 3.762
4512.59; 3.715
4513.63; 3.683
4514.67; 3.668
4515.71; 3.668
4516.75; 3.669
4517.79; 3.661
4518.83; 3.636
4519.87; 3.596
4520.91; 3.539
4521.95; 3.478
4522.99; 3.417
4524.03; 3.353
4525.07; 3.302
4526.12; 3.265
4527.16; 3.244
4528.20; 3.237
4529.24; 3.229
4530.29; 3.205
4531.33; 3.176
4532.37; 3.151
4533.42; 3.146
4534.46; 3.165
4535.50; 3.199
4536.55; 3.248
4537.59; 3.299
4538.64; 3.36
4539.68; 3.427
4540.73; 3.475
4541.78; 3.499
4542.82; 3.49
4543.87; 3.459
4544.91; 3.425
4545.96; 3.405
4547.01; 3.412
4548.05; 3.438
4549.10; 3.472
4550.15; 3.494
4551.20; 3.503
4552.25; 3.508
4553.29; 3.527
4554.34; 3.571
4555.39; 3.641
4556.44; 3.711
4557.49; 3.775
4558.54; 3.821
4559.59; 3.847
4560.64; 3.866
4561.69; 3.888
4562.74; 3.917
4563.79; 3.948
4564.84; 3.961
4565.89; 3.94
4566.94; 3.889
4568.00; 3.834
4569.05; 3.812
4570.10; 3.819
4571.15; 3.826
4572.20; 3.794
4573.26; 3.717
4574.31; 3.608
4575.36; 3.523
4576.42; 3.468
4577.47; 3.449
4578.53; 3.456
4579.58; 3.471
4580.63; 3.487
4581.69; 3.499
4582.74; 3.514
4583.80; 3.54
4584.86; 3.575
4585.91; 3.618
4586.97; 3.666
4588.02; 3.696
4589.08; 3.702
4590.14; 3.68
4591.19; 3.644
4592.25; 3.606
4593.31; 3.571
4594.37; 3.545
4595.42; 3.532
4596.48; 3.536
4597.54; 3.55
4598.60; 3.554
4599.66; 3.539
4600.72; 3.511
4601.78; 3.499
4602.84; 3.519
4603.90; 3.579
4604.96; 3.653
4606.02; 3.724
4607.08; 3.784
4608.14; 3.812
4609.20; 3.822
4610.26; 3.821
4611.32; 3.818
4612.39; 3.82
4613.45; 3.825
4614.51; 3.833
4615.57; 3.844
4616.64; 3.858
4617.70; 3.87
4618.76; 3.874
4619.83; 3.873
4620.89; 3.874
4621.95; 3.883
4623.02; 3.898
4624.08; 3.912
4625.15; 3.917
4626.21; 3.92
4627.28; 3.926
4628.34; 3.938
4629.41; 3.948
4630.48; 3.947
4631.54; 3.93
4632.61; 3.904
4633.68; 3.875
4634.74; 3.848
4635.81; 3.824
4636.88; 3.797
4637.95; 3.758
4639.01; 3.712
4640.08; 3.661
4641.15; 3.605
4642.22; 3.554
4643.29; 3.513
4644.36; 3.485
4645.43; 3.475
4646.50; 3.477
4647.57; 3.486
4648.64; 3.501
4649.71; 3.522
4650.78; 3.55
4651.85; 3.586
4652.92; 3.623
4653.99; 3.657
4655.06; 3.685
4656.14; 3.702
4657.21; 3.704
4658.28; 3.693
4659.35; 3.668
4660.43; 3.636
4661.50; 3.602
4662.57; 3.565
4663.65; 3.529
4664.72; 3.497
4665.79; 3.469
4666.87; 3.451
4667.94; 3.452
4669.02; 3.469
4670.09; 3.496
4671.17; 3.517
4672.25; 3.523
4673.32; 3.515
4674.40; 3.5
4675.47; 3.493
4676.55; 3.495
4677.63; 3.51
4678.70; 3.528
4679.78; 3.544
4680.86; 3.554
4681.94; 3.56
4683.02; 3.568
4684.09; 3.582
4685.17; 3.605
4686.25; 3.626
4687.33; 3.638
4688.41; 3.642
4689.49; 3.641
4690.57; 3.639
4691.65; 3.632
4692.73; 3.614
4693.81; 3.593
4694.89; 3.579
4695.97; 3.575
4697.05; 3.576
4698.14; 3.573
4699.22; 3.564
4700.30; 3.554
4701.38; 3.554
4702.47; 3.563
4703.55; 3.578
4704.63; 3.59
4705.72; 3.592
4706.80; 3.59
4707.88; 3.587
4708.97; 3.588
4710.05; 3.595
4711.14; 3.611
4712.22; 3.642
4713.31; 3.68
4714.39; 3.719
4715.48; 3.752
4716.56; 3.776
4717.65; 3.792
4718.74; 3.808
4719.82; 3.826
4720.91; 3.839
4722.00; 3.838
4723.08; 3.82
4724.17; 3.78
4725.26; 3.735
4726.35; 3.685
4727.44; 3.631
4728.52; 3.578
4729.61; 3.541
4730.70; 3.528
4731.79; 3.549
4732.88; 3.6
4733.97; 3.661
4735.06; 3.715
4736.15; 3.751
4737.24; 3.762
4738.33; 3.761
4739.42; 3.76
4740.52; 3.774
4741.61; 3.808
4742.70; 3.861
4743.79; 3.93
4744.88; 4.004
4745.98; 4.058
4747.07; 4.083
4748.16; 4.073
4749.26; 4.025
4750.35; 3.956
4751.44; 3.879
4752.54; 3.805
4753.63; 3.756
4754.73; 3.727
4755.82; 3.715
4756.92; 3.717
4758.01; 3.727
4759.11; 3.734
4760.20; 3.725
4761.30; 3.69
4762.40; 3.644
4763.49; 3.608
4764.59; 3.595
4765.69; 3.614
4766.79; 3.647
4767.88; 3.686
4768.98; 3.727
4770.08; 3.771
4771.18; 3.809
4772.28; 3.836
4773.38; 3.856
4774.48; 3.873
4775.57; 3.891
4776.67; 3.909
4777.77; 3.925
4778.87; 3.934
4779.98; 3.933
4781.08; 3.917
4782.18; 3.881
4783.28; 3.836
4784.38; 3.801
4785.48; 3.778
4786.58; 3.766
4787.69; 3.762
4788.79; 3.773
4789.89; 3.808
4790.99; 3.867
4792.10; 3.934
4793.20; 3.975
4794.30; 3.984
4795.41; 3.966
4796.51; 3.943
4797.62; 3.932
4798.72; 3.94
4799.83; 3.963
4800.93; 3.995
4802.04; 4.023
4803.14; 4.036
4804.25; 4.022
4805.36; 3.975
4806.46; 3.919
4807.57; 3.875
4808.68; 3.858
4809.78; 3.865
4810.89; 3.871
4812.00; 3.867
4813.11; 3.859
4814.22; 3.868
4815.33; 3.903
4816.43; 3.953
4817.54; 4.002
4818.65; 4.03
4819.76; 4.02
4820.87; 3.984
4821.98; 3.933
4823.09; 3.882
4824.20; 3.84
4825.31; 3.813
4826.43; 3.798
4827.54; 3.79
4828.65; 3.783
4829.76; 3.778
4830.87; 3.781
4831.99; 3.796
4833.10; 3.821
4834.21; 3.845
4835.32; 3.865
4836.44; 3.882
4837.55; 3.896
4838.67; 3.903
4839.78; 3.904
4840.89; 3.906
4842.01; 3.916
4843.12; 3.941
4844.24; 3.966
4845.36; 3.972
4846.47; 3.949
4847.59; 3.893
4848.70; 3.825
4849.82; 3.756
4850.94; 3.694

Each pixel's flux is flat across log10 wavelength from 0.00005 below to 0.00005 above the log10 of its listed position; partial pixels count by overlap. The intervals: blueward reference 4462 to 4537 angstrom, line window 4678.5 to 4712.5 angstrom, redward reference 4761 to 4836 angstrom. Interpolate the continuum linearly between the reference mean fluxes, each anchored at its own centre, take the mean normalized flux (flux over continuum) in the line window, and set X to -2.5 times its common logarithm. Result 0.038 mag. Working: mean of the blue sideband 3.45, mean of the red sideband 3.86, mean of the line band 3.59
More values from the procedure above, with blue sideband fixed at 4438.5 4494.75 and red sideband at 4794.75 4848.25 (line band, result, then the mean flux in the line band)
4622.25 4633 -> -0.10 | 3.92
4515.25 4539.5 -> 0.02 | 3.36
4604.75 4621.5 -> -0.08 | 3.82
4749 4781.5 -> 0.01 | 3.79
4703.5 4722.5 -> 0.01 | 3.69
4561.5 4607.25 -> -0.04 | 3.65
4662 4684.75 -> 0.04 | 3.52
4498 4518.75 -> -0.09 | 3.69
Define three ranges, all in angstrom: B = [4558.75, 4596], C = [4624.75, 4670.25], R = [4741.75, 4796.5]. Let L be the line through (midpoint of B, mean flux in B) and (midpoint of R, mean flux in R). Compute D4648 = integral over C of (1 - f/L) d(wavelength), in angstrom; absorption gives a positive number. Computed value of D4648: 0.90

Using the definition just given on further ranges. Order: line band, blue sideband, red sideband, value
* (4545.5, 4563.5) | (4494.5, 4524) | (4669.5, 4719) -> -0.1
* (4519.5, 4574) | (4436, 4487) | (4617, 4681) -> -1.0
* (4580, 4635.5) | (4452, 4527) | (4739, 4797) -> -2.0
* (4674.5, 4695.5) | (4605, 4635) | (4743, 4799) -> 1.5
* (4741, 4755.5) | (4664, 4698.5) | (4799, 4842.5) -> -0.8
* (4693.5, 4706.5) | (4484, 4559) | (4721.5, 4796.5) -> 0.5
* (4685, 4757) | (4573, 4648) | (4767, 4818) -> 1.9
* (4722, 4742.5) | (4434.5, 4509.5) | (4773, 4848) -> 0.4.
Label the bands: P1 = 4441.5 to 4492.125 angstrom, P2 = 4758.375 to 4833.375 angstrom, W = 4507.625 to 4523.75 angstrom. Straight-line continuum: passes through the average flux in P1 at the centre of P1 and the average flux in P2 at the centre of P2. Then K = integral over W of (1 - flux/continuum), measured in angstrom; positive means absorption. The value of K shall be -1.2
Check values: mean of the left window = 3.33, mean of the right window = 3.86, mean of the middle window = 3.66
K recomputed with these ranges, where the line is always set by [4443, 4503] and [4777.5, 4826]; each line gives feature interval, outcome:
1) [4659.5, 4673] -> 0.6 angstrom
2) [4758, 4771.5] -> 0.6 angstrom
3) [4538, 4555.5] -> 0.0 angstrom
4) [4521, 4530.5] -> 0.3 angstrom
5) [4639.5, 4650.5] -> 0.3 angstrom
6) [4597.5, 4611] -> -0.3 angstrom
